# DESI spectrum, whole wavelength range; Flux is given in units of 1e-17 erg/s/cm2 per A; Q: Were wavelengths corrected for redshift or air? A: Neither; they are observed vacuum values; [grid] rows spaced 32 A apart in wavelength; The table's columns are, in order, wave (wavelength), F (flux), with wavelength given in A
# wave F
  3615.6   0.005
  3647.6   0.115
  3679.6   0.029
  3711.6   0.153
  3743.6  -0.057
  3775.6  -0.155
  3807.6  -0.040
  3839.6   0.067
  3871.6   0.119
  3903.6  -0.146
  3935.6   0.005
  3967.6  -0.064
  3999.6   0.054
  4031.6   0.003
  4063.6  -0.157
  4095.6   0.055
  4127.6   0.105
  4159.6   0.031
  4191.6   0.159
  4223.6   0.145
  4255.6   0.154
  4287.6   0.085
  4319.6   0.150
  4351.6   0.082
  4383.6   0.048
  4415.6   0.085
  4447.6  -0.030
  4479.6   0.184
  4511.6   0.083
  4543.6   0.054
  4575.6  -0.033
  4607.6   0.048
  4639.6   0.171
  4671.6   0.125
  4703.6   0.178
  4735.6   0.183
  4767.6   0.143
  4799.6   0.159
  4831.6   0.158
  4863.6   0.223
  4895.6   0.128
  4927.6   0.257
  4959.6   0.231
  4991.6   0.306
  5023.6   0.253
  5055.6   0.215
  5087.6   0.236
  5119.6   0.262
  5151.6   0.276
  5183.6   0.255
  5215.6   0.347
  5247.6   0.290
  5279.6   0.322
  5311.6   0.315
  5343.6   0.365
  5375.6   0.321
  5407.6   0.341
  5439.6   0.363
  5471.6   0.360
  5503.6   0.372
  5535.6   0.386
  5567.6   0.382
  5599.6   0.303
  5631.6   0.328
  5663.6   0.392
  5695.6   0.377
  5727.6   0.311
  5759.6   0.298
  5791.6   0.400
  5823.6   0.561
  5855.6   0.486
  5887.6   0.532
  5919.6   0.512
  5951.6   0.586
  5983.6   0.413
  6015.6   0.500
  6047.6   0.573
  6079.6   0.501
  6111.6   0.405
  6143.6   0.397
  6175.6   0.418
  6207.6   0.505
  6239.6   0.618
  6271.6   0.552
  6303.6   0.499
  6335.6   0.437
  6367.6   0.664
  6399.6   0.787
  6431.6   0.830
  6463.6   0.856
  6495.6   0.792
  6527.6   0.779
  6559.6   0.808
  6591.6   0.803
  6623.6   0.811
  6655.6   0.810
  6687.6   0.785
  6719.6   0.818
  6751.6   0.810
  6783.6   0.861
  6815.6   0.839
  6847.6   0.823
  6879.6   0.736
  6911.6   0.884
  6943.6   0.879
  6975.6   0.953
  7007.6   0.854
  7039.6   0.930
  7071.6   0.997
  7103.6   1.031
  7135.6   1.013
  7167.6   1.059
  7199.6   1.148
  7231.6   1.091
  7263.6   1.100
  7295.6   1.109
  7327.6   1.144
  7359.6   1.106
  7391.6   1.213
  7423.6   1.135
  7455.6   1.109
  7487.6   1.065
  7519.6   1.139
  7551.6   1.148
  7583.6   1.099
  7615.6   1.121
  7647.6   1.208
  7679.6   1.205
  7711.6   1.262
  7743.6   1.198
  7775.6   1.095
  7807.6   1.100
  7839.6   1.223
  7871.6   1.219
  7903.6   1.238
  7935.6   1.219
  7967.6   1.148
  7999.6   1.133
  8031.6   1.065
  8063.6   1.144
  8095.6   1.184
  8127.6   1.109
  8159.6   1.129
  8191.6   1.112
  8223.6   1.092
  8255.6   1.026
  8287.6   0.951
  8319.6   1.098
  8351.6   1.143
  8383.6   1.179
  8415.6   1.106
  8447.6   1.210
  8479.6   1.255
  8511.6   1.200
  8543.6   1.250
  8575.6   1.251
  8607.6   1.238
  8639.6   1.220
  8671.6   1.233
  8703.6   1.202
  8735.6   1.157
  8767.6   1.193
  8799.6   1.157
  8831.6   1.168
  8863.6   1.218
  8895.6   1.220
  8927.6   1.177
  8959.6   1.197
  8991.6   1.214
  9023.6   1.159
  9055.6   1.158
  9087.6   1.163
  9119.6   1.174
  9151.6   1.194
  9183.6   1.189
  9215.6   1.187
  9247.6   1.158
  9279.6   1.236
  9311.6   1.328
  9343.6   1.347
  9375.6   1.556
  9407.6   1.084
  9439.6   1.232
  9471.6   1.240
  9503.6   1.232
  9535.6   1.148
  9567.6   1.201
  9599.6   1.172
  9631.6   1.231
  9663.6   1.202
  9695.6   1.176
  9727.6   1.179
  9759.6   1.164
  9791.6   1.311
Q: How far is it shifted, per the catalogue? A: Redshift 0.599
